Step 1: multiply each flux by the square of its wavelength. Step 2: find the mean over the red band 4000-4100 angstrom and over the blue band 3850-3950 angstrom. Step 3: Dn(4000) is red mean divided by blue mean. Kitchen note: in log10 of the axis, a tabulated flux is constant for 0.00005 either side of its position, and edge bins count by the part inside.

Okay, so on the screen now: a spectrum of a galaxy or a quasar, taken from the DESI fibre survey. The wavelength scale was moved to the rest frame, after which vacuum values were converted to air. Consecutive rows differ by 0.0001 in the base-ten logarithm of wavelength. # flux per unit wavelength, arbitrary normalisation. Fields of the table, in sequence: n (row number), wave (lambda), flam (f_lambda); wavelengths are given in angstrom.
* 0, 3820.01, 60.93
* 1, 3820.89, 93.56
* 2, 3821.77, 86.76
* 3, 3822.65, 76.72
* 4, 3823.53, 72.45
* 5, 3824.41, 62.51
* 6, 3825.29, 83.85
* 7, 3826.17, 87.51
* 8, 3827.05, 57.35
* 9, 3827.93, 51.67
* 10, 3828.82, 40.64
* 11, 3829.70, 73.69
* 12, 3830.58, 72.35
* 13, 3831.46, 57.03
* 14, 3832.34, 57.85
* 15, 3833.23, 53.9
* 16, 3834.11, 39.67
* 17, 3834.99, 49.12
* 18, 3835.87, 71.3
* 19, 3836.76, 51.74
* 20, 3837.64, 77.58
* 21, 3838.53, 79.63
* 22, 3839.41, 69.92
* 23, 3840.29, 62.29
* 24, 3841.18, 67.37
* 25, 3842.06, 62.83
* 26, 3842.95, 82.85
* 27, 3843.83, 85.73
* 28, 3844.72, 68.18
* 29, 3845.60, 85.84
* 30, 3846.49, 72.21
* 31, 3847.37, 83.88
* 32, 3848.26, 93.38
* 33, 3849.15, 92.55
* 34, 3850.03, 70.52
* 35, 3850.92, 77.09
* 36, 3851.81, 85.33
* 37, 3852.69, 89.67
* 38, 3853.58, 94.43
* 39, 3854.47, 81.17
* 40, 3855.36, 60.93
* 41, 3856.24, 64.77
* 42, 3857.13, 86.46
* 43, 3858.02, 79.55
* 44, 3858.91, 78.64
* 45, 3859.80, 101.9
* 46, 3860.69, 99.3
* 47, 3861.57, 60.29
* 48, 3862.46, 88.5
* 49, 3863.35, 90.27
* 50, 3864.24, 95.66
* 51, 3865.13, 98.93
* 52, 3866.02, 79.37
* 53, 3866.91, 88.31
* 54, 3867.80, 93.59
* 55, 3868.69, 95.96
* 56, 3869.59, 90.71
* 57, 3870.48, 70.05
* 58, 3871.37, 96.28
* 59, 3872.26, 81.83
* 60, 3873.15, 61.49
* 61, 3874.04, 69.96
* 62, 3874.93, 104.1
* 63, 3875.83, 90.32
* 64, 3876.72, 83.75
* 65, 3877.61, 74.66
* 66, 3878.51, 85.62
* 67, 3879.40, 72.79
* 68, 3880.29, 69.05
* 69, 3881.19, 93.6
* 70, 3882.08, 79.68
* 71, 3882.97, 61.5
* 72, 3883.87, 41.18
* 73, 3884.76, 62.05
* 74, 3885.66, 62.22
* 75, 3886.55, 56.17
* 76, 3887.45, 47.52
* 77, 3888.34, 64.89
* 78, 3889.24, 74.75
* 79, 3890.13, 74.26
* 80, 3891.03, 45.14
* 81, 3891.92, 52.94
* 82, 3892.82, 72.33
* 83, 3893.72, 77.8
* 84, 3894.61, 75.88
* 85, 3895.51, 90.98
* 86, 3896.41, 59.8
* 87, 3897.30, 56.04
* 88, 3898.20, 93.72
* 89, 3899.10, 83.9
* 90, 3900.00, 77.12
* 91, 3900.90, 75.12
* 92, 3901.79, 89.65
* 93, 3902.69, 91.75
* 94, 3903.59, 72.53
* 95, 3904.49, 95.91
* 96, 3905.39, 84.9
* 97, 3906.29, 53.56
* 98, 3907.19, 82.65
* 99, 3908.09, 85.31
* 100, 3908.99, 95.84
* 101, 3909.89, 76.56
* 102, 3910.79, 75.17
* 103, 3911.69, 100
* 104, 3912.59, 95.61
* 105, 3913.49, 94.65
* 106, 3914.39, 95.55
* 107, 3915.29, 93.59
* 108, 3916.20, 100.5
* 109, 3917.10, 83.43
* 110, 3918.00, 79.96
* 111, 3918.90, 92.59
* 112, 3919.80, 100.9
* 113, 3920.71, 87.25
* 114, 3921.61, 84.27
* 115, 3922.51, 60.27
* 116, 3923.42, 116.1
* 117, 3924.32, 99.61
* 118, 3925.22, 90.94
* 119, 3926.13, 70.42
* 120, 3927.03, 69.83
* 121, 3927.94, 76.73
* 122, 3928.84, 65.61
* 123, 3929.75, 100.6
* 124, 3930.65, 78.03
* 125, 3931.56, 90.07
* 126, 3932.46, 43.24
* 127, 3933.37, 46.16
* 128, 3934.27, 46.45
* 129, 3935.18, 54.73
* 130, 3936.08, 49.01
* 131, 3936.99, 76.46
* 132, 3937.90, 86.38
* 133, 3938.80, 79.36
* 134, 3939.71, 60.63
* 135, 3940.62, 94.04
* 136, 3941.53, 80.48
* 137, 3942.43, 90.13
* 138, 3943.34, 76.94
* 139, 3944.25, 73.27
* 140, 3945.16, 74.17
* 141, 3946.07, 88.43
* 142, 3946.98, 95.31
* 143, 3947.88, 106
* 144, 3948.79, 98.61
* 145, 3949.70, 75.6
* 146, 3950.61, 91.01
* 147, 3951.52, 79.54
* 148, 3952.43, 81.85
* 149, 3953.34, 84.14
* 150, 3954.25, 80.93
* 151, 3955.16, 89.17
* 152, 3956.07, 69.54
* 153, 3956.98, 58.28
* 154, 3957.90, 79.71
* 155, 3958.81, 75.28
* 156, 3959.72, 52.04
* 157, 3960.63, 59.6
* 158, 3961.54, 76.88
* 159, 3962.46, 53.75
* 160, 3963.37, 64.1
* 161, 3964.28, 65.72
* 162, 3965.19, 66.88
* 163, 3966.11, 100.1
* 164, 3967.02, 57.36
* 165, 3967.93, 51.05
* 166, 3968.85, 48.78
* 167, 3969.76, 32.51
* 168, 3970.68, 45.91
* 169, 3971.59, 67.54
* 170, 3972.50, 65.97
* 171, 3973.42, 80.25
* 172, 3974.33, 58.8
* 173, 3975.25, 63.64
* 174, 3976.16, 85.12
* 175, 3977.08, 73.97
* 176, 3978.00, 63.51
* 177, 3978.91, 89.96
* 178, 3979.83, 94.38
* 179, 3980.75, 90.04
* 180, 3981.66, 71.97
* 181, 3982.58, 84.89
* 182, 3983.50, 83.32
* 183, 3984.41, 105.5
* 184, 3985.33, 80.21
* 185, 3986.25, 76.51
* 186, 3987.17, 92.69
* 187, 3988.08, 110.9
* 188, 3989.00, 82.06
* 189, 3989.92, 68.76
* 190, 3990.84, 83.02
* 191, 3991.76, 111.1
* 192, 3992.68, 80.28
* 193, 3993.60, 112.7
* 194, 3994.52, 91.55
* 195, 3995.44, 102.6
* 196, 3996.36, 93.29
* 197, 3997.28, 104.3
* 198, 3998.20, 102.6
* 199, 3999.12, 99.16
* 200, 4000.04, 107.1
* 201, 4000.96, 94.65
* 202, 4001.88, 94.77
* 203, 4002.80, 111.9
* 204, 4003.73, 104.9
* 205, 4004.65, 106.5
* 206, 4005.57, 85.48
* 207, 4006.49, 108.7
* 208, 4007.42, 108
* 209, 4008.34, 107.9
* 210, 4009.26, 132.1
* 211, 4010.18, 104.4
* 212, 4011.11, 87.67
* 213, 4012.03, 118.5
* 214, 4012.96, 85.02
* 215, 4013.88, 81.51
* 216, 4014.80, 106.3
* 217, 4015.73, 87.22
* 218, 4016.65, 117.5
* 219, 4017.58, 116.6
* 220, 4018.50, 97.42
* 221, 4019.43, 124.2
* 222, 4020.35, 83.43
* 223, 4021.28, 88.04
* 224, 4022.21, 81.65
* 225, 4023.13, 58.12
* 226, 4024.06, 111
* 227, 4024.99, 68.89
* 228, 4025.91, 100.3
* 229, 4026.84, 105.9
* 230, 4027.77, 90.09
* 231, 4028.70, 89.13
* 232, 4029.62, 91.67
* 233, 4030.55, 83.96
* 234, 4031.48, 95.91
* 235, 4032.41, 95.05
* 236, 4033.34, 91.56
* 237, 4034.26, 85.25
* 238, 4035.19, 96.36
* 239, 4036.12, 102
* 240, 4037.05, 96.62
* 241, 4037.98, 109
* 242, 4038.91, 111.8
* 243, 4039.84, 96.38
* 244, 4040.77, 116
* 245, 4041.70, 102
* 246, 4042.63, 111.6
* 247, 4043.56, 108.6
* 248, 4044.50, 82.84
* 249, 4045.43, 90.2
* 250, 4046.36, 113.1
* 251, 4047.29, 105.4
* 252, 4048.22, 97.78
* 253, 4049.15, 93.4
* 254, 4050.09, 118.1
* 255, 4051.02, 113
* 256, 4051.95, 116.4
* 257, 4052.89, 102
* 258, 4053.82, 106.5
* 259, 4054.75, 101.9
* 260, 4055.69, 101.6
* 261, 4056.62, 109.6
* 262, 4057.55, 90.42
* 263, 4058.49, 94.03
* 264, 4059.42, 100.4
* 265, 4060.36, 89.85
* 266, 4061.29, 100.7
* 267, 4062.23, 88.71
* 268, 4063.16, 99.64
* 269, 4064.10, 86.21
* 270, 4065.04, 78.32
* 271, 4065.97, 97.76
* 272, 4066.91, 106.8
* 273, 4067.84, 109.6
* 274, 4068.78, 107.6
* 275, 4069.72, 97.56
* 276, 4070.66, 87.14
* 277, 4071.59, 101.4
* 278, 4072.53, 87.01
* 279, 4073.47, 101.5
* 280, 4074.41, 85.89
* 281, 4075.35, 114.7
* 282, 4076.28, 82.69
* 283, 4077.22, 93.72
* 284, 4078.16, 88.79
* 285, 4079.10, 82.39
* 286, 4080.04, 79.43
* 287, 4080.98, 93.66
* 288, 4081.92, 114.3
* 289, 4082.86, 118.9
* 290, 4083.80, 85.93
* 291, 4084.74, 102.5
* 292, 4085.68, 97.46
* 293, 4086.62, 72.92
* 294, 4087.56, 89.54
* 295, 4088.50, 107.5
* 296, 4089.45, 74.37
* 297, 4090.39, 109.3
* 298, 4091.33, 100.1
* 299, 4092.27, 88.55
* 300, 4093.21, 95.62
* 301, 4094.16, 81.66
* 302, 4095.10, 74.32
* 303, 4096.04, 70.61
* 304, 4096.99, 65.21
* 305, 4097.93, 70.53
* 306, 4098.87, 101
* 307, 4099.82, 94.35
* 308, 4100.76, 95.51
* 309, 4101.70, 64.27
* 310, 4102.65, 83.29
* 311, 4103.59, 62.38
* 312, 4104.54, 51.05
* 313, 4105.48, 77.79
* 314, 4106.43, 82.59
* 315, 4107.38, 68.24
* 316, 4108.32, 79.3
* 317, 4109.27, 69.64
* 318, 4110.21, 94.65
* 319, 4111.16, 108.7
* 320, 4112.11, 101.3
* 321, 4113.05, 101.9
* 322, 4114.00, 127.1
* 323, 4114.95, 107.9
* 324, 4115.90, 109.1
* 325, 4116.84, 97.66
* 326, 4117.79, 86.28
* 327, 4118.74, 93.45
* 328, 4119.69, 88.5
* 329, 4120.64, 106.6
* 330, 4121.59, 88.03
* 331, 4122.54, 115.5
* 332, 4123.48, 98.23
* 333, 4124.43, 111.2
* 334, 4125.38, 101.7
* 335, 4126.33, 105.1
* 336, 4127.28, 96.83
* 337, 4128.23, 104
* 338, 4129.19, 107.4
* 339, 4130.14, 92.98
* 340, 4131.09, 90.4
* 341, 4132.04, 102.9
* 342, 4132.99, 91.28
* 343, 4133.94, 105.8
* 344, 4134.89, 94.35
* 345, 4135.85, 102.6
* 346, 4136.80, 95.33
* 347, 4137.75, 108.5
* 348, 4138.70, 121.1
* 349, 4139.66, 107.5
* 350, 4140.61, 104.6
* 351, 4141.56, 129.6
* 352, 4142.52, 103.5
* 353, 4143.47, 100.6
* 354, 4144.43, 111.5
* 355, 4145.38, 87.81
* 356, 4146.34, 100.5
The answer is 1.3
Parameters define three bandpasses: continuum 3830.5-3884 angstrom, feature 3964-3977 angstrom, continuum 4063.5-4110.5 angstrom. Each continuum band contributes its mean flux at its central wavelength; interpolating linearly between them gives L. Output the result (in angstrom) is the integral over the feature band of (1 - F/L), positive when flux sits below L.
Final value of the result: 3.0 angstrom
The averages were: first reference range 77.7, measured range 63.8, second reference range 88.5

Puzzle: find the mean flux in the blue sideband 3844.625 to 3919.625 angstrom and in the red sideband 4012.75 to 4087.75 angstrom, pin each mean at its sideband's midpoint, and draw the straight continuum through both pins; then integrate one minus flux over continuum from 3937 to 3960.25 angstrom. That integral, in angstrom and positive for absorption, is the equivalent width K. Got 1.7 angstrom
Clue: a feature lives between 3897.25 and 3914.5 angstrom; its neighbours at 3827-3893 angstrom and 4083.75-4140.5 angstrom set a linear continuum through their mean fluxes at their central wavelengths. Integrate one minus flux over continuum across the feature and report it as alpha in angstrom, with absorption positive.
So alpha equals -1.4 angstrom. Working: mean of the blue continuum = 74.2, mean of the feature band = 84.2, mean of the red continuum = 93.1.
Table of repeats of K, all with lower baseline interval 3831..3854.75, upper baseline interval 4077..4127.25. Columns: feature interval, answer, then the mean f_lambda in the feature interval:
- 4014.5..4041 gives -3.2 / 96.2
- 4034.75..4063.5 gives -4.9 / 102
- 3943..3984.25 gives 3.6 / 74.1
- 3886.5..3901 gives 1.3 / 69.5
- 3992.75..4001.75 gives -1.7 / 99.8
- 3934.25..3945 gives 0.8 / 73.4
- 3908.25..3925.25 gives -2.8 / 90.6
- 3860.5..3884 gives -2.4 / 82.5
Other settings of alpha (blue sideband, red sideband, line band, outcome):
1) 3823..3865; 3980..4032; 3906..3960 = 3.25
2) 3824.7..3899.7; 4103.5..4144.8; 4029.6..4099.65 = -2.63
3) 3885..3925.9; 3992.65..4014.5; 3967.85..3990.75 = 5.04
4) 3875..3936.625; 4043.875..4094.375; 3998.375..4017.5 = -2.82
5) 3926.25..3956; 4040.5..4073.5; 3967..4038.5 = -0.32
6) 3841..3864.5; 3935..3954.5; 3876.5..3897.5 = 3.44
